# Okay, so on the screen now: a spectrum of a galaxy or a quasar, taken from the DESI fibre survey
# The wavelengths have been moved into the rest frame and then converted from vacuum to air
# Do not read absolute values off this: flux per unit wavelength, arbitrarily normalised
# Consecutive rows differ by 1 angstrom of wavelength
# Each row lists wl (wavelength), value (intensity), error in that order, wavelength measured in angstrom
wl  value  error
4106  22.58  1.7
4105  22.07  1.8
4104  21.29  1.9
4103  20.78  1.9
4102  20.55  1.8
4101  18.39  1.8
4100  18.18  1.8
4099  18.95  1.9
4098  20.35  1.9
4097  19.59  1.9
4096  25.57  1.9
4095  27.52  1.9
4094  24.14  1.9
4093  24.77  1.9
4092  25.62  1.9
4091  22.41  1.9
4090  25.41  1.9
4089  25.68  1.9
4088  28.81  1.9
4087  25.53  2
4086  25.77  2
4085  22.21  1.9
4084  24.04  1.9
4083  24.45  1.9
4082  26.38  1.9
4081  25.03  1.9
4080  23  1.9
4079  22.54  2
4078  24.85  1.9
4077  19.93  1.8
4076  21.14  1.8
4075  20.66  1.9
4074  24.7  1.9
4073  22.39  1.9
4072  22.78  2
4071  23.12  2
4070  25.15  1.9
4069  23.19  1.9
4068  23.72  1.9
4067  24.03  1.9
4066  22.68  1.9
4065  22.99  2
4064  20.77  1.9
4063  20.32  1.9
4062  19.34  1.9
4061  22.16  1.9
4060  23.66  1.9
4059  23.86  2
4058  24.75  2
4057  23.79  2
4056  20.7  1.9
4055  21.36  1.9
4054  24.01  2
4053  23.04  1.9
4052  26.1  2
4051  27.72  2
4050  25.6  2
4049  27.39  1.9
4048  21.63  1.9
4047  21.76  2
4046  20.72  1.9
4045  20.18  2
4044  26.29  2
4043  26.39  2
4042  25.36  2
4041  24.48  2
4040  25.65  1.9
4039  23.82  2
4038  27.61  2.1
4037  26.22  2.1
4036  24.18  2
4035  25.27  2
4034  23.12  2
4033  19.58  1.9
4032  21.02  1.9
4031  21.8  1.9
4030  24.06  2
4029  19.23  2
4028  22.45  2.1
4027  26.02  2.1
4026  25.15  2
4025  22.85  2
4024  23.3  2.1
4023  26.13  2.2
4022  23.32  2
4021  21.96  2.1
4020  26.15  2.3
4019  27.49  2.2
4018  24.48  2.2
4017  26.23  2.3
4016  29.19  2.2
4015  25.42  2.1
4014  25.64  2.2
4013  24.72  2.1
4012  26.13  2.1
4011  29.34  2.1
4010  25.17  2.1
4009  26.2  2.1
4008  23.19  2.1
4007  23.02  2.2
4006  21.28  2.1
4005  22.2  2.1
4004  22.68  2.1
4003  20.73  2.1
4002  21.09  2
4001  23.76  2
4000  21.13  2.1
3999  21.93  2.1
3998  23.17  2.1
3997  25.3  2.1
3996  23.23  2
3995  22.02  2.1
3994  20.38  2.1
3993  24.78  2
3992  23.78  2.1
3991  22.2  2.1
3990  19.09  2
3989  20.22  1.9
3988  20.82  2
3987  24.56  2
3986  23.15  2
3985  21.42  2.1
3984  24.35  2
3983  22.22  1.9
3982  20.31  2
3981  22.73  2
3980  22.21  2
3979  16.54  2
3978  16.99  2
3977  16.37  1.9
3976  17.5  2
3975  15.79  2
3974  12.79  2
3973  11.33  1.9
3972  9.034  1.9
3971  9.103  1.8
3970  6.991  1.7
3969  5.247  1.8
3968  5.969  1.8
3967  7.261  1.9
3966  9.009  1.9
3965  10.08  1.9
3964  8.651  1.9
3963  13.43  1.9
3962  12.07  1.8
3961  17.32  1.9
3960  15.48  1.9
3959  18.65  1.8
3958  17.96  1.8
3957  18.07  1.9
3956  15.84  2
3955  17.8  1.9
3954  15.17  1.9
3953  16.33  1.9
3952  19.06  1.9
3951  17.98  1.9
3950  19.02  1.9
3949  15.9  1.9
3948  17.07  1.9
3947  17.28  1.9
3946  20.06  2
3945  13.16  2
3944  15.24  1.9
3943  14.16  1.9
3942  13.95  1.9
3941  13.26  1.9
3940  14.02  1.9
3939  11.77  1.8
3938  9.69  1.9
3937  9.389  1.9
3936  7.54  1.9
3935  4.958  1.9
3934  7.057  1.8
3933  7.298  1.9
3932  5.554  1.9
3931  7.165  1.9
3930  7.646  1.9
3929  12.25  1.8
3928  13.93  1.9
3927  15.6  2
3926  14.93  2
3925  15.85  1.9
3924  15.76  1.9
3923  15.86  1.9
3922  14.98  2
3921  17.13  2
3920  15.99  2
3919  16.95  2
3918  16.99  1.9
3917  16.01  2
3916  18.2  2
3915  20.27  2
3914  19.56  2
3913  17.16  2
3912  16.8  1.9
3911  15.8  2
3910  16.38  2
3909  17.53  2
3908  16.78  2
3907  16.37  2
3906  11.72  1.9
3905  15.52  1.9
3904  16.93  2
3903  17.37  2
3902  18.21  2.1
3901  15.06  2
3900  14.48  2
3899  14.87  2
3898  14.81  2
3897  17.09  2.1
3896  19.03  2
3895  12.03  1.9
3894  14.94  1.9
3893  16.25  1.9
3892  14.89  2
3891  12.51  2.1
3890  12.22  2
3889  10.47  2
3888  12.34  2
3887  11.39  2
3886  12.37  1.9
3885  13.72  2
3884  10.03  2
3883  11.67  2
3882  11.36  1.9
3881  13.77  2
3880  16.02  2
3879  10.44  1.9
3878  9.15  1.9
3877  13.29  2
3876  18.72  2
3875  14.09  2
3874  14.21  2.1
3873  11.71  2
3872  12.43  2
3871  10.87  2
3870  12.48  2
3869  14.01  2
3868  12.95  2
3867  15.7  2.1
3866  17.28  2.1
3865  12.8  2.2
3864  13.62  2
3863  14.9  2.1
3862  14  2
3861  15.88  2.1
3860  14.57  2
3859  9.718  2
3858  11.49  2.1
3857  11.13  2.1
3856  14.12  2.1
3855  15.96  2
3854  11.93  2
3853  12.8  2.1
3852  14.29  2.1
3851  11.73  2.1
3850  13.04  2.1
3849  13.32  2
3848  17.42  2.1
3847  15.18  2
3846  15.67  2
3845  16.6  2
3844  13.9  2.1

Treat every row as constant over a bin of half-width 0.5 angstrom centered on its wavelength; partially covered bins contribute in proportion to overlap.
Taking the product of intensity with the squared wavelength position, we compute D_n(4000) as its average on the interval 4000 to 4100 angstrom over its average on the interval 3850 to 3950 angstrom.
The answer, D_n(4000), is 1.8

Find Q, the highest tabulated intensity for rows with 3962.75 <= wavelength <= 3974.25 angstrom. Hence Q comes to 13.43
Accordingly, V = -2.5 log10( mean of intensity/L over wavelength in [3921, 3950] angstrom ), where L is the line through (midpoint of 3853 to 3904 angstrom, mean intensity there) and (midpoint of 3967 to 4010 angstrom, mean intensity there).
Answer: 0.29 mag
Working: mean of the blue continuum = 13.7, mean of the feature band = 12.7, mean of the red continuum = 19.4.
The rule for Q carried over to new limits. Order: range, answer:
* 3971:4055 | 29.34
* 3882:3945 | 20.27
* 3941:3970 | 20.06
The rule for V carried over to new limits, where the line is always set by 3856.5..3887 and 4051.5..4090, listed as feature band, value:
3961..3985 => 0.303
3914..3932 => 0.058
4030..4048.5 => -0.088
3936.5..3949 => 0.187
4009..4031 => -0.199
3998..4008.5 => -0.115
